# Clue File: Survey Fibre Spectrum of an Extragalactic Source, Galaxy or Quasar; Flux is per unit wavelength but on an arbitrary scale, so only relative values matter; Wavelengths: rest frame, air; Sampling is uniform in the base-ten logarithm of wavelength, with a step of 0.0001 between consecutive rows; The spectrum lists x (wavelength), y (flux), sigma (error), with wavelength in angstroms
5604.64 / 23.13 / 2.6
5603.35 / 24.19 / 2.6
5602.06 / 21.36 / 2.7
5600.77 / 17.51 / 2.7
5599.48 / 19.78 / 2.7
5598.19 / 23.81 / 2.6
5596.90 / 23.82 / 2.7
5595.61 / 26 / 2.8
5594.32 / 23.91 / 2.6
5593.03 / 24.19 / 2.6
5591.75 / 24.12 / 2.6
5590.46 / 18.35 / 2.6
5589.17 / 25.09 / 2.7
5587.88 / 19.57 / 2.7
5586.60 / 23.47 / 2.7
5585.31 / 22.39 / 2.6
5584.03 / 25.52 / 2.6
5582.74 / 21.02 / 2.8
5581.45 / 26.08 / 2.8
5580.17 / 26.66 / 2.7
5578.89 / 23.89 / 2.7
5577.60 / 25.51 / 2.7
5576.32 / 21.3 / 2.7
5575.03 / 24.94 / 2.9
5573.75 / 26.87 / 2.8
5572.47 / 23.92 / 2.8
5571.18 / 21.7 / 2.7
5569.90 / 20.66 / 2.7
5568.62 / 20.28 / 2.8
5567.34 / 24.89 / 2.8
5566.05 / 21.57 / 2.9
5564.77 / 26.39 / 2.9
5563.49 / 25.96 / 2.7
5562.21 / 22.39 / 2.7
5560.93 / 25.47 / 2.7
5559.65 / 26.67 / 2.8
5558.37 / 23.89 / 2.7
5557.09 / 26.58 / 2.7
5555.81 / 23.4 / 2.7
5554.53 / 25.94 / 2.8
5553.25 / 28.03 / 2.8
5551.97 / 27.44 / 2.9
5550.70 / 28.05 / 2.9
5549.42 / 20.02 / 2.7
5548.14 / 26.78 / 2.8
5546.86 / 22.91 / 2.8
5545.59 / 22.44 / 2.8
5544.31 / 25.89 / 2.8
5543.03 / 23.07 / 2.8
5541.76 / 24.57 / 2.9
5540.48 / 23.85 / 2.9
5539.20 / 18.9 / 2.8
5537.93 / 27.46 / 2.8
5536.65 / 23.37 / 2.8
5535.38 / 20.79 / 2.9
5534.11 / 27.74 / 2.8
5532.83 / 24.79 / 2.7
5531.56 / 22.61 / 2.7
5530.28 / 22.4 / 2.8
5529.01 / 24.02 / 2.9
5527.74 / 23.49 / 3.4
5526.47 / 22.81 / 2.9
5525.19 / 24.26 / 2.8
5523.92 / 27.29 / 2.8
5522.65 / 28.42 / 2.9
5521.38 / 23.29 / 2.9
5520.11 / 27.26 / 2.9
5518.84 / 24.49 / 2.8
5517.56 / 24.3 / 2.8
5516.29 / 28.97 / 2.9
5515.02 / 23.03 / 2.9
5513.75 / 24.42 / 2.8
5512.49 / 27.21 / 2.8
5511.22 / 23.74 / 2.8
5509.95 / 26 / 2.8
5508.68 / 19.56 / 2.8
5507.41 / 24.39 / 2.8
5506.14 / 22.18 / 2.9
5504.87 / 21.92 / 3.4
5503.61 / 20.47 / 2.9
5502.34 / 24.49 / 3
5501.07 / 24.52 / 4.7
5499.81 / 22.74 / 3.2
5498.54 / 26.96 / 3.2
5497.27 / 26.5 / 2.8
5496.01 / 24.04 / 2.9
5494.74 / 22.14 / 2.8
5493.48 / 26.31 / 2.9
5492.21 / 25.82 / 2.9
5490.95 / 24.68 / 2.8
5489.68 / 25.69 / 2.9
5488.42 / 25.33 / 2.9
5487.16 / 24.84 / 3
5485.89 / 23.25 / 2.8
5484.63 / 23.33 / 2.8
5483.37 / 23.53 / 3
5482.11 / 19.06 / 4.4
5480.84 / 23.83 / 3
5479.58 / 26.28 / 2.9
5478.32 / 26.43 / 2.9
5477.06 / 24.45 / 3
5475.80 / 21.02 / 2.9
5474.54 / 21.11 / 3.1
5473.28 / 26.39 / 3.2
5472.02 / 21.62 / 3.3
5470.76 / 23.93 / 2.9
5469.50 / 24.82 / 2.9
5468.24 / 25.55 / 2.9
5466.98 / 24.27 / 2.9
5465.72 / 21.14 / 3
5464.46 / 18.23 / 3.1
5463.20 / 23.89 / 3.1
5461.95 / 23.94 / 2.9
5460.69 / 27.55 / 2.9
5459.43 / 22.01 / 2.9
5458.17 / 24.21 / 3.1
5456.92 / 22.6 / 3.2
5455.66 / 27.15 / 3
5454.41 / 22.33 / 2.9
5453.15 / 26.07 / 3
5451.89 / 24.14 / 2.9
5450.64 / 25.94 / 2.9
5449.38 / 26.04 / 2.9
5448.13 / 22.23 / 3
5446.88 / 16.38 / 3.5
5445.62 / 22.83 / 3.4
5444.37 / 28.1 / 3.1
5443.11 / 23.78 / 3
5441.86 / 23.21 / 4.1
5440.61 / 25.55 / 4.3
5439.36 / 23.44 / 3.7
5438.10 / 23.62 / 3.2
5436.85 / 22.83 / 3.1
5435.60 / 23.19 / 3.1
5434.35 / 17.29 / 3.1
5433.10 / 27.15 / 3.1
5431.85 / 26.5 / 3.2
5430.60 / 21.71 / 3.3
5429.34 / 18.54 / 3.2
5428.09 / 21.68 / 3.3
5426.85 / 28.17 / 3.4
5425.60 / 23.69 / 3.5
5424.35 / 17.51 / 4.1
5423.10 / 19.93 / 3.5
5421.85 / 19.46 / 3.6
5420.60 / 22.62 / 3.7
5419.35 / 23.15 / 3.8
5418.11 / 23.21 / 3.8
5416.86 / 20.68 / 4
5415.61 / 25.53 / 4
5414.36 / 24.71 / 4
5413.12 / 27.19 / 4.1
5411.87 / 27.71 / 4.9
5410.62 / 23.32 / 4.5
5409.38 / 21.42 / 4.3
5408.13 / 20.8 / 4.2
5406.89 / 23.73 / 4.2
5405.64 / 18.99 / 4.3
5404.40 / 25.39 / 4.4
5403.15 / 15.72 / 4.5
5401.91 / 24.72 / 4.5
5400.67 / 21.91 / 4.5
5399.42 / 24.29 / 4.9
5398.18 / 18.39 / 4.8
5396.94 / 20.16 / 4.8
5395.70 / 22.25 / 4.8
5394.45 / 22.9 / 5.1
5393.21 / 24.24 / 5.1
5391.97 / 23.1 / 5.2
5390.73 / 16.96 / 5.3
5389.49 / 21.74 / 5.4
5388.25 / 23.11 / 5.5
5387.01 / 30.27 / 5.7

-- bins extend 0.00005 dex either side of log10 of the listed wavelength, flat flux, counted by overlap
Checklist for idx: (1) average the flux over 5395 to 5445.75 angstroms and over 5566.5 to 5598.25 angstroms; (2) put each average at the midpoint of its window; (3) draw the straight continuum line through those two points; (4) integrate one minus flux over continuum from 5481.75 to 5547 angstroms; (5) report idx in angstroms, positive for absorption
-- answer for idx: -2.8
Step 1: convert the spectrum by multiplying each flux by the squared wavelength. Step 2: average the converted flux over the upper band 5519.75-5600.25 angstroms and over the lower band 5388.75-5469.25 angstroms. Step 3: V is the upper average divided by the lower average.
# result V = 1.1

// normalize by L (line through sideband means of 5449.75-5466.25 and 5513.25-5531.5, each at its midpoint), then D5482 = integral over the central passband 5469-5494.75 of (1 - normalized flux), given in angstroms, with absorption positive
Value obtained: 0.2 angstroms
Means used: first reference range 23.8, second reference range 24.8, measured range 24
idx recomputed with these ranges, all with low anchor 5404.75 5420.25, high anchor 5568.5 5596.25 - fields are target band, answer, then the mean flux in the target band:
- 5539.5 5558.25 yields -1.1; 24.8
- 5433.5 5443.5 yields 0.2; 23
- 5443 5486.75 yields -0.4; 23.6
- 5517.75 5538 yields -1.0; 24.6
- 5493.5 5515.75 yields -0.4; 23.9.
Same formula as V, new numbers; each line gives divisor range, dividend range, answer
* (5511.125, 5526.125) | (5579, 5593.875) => 0.94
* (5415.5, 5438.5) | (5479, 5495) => 1.11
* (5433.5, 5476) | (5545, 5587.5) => 1.08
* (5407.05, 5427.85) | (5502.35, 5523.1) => 1.09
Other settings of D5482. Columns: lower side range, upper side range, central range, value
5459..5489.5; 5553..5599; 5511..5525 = -1.1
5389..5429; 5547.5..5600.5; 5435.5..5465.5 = -1.2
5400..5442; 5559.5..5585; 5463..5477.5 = 0.1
